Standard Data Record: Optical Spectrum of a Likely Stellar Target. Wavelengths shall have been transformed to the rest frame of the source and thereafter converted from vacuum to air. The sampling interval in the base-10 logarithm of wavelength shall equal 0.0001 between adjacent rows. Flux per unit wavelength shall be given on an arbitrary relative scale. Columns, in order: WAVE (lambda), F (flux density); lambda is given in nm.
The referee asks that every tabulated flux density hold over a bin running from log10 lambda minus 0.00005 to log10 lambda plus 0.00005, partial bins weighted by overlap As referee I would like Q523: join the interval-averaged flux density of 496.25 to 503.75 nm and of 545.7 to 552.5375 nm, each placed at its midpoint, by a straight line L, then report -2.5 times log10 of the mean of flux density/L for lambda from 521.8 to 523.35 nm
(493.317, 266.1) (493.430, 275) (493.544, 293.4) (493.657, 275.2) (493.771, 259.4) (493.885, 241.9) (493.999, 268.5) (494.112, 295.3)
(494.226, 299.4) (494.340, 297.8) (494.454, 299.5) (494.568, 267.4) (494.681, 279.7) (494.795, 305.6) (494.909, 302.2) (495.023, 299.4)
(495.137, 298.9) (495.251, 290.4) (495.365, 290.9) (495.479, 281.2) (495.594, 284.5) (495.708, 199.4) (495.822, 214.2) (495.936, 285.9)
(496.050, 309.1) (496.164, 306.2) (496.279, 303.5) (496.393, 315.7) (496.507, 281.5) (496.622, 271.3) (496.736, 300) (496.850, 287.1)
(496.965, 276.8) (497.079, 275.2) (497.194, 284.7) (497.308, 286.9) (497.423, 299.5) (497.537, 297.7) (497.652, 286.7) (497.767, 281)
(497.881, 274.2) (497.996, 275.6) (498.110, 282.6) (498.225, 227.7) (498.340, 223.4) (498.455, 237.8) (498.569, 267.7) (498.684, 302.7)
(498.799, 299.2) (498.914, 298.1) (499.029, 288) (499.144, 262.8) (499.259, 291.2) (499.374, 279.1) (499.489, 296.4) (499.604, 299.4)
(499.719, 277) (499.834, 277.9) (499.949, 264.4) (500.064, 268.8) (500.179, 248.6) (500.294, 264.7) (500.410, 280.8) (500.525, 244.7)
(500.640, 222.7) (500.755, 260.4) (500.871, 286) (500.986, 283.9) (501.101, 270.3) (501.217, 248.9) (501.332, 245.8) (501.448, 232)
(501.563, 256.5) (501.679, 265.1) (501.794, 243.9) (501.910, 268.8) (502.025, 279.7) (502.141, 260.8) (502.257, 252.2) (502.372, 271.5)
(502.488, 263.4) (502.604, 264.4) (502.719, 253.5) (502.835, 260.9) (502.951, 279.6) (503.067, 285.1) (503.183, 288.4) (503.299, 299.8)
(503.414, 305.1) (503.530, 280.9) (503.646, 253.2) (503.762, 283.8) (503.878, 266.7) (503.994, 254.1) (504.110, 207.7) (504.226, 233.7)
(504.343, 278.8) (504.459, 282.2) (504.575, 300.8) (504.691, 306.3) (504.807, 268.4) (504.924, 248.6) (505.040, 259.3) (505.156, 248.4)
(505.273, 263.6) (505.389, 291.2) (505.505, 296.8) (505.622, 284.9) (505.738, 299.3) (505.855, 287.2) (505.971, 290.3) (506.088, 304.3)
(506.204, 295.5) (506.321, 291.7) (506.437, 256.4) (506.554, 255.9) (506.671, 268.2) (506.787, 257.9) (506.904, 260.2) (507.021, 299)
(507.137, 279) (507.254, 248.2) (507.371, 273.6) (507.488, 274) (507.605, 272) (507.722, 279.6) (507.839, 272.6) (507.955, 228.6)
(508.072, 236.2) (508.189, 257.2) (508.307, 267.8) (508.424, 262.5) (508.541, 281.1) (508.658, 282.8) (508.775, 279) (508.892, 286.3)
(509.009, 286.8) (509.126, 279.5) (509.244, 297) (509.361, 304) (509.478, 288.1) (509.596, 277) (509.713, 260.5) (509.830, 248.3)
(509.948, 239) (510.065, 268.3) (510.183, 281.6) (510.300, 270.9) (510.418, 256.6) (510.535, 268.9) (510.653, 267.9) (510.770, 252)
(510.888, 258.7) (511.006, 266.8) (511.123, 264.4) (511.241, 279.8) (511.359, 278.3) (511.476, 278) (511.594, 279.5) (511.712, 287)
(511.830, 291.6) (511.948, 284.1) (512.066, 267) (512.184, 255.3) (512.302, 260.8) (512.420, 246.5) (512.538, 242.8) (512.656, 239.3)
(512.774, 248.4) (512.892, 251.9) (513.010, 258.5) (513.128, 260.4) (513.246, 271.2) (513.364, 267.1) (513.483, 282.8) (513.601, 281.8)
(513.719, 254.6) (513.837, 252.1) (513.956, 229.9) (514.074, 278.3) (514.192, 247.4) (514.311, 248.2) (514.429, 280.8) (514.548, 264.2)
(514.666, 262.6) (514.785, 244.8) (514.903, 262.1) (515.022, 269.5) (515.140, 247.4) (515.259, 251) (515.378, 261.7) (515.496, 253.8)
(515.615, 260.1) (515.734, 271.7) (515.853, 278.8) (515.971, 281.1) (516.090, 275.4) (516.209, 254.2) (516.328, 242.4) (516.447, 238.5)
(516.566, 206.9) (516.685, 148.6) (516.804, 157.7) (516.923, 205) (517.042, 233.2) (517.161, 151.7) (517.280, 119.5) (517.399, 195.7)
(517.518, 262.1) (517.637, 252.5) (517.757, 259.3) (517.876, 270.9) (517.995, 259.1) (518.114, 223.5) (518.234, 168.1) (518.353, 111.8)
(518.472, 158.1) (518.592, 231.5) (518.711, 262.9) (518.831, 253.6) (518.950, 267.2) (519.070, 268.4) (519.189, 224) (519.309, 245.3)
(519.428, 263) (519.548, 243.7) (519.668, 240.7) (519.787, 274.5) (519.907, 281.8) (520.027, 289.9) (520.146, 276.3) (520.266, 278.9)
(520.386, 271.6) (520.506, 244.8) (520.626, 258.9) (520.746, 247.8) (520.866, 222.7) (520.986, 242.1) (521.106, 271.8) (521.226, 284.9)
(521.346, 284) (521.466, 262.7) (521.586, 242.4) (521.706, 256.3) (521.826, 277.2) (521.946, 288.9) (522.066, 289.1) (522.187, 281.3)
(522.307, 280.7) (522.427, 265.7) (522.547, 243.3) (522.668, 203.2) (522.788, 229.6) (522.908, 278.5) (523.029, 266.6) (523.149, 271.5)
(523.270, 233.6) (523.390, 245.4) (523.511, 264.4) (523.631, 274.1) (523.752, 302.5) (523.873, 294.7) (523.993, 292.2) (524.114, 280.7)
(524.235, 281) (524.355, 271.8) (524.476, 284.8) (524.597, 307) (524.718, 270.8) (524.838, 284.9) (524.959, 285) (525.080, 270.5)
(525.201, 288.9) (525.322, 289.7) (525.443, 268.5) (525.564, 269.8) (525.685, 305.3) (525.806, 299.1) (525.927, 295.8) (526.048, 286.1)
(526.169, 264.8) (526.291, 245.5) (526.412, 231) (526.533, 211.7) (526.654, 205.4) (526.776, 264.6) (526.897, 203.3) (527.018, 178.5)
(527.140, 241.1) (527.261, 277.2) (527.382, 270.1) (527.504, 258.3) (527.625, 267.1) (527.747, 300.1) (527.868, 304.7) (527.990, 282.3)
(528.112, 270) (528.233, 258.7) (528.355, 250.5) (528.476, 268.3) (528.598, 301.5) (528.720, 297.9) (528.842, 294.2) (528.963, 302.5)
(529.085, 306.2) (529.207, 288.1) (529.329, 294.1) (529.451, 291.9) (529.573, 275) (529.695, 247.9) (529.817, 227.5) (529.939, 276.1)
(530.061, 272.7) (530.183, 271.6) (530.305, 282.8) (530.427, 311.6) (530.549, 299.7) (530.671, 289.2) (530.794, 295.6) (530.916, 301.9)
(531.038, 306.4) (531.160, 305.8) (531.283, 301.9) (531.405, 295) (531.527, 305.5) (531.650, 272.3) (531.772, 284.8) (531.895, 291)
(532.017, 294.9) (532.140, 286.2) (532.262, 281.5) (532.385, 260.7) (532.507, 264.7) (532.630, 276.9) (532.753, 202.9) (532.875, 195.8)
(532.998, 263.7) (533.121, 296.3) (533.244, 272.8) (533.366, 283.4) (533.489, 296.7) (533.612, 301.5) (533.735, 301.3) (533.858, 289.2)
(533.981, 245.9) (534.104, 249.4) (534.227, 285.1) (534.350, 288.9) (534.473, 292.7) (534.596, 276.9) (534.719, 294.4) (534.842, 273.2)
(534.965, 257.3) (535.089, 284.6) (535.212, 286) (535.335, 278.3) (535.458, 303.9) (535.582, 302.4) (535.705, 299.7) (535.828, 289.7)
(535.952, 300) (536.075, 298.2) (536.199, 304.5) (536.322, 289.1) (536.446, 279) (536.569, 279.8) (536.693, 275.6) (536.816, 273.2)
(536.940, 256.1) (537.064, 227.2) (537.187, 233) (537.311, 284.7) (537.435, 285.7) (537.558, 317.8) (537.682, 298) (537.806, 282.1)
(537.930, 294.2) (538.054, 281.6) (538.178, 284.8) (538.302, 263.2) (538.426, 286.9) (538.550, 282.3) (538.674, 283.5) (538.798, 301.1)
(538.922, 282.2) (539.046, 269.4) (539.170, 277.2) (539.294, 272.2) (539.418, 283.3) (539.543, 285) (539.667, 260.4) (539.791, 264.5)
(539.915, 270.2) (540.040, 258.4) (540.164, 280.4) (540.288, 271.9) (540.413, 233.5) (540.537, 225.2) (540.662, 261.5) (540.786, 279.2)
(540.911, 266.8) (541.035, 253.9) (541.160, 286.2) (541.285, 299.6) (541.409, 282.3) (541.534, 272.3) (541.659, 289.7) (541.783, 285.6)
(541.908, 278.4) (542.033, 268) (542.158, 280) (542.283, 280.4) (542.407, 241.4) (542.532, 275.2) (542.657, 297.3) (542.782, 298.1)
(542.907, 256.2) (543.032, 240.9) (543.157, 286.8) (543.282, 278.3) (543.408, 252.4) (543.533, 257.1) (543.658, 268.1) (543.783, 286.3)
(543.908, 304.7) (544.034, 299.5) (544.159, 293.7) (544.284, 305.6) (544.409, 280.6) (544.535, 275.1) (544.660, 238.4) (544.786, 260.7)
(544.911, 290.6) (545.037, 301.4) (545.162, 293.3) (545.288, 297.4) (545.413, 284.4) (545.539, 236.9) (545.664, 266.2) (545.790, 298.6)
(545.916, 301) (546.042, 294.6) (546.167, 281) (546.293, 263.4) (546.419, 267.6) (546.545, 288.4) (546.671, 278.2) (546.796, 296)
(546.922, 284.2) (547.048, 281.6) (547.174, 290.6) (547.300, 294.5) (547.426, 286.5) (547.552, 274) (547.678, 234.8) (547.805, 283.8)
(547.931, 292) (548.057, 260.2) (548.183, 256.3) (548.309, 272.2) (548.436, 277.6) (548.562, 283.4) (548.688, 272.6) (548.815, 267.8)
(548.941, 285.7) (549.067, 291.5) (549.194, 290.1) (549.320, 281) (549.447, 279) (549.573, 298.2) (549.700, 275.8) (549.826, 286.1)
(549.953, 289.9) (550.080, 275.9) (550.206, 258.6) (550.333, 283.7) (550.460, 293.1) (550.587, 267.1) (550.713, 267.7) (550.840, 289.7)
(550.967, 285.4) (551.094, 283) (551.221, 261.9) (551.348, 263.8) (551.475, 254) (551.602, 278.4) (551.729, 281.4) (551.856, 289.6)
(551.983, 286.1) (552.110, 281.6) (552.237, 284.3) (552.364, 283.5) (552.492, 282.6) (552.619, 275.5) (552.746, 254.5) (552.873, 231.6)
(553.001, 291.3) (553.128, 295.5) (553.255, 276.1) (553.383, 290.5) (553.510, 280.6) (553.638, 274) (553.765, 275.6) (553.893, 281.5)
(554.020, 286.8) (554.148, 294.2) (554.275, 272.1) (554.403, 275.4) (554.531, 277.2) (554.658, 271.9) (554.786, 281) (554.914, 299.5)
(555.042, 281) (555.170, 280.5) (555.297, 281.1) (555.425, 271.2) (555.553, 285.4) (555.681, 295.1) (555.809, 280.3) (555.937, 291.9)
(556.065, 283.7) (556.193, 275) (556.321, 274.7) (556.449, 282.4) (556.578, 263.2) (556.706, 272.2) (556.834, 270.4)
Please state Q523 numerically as 0.06 mag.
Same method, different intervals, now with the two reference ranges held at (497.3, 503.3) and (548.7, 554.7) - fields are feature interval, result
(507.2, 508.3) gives 0.04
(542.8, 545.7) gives 0.00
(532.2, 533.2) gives 0.08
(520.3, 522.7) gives 0.05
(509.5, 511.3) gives 0.03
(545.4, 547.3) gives -0.01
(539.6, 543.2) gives 0.03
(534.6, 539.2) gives -0.03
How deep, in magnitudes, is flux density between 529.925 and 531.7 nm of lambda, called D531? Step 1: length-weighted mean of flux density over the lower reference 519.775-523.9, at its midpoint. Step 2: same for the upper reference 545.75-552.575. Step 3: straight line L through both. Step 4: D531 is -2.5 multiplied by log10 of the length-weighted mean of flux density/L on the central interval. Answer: -0.09 mag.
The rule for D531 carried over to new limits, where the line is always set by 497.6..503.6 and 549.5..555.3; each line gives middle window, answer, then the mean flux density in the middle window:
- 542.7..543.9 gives 0.02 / 271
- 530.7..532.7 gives -0.05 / 289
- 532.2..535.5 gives 0.01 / 274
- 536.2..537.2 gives 0.03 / 268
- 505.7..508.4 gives 0.00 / 272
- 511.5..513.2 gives 0.04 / 263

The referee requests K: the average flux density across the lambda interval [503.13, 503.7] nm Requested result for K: 286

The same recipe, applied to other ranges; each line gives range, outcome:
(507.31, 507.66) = 273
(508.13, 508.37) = 261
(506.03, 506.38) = 298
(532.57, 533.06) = 235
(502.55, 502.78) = 259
